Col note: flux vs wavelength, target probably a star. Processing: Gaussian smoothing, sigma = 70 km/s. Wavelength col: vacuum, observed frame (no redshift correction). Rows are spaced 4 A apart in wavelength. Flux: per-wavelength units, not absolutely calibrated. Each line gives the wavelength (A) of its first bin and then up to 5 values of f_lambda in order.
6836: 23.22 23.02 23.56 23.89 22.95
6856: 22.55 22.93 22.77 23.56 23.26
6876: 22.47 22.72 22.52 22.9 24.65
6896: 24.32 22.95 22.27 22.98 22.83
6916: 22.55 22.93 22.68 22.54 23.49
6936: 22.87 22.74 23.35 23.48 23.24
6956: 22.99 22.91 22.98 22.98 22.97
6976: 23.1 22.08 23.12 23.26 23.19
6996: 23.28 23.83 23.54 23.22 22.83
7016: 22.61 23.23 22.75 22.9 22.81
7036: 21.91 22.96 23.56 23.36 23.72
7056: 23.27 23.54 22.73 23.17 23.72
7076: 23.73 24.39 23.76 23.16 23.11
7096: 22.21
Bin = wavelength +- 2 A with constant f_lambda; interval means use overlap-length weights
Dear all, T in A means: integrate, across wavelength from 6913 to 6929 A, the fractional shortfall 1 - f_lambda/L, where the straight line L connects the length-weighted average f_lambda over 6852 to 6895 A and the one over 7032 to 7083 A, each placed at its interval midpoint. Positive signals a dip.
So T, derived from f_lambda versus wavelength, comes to 0.3 A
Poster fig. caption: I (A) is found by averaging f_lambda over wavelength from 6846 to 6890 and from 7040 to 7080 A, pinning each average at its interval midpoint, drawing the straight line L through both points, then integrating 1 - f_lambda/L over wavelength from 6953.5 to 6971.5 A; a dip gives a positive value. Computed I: 0.2 A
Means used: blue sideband 23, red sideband 23.4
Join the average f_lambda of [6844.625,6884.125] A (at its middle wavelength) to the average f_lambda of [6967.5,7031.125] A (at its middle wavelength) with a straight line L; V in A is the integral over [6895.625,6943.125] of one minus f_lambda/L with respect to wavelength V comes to 0.3 A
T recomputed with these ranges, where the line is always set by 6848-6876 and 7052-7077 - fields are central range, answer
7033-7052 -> 0.3 A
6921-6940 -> 0.2 A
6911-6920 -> 0.2 A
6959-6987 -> 0.4 A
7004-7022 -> 0.2 A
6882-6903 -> -0.3 A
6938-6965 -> 0.1 A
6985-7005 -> -0.1 A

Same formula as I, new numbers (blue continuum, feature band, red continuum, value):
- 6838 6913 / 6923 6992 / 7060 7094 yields 0.78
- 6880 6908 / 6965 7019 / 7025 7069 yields 0.10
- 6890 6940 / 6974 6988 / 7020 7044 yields 0.05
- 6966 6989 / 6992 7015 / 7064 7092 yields -0.22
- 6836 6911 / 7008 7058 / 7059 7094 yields 0.85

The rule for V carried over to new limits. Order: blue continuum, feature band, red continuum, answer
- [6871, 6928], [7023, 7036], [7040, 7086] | 0.4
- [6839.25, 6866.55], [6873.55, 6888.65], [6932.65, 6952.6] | 0.3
